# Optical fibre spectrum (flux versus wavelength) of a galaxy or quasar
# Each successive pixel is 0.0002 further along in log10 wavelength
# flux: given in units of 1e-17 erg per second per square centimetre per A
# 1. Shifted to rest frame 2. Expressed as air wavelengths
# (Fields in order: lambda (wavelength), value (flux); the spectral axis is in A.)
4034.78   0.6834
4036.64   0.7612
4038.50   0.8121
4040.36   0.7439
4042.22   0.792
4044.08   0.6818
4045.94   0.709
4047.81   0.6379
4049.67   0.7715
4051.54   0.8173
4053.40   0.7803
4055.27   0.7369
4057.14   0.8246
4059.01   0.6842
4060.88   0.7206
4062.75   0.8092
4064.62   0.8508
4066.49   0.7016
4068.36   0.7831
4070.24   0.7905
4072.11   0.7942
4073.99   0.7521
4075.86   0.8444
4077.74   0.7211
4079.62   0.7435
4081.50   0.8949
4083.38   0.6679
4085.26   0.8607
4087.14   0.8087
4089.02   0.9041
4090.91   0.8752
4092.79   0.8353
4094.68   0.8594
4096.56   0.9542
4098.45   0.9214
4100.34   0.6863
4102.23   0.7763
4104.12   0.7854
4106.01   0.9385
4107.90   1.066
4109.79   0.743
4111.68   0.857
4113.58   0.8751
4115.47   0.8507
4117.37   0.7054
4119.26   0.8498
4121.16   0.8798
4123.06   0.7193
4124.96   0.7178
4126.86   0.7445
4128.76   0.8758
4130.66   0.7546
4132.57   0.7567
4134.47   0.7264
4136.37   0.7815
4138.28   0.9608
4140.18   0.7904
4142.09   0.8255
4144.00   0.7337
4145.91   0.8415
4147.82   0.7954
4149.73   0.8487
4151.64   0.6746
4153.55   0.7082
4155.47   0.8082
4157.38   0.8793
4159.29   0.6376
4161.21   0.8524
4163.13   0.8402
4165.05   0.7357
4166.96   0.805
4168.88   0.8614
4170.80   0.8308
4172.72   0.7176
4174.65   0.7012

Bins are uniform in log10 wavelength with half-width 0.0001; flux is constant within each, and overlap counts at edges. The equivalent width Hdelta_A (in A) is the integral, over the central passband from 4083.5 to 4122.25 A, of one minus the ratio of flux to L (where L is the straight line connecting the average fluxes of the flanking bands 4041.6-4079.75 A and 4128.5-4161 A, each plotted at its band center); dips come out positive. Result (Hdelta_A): -3.7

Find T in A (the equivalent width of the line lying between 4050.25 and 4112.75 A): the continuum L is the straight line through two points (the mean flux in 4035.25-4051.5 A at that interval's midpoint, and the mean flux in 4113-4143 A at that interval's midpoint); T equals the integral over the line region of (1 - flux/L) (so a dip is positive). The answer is -3.56 A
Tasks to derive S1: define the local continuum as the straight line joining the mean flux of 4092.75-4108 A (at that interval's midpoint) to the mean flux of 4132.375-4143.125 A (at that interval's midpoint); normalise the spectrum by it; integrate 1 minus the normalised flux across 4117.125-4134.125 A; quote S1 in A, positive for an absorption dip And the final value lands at 1.0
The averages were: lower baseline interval 0.86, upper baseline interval 0.81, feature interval 0.779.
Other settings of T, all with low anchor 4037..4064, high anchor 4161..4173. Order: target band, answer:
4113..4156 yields 0.08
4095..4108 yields -1.42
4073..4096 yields -1.41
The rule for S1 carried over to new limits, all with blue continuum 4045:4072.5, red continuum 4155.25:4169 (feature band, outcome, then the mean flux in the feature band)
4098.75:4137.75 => -1.3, 0.808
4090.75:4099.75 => -1.3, 0.882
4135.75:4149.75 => -0.5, 0.821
